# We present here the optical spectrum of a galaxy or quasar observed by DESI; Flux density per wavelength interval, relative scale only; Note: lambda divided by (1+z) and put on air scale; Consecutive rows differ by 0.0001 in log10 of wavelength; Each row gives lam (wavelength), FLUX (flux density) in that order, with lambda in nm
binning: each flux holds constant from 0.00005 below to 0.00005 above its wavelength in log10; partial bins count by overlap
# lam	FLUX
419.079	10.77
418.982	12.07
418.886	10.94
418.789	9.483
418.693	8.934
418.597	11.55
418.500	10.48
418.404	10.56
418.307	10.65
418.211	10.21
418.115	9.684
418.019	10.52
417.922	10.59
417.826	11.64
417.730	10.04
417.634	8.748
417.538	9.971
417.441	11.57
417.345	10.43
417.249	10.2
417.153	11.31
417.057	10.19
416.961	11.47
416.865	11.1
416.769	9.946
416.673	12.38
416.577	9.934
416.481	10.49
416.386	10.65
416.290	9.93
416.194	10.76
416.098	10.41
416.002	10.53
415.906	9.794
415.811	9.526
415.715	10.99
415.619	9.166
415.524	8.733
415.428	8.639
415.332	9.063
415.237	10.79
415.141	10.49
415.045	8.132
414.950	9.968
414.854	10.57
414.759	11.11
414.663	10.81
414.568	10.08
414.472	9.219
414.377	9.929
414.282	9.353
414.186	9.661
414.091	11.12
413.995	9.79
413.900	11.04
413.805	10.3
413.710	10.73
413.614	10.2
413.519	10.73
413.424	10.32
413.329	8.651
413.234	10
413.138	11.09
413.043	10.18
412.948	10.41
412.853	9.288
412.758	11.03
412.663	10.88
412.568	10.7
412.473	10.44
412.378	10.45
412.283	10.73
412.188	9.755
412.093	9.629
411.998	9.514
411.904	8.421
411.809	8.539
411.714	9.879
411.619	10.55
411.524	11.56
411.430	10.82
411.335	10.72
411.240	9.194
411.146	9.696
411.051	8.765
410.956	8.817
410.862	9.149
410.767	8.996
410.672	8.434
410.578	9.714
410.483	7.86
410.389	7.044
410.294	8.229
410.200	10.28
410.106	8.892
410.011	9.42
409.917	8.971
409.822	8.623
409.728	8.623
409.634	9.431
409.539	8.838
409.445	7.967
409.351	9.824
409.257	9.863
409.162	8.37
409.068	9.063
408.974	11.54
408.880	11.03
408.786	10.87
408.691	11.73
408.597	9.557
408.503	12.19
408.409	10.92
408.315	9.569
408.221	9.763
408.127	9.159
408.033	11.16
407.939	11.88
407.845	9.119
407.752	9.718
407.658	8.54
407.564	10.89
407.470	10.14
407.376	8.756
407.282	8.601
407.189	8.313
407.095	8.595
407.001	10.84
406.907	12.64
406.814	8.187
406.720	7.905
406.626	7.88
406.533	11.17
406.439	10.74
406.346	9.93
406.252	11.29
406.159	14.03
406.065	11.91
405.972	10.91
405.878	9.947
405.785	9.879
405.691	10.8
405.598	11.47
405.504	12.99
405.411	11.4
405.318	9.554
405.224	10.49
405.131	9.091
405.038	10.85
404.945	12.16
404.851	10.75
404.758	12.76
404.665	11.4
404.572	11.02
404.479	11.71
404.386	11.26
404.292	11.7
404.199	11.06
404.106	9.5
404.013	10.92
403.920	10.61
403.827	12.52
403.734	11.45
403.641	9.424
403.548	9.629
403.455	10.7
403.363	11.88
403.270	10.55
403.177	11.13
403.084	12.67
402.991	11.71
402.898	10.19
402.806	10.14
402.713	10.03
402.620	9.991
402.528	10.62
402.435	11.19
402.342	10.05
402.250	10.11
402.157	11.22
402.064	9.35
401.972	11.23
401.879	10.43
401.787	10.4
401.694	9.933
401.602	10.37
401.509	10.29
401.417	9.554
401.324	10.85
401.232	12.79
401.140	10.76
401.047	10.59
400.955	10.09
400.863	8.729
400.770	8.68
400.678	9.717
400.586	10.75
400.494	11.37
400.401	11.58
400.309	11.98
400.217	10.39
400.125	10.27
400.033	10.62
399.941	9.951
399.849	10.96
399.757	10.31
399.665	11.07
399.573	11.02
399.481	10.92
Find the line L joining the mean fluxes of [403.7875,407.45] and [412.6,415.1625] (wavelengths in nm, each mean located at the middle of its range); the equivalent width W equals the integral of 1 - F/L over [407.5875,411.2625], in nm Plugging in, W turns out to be 0.32 nm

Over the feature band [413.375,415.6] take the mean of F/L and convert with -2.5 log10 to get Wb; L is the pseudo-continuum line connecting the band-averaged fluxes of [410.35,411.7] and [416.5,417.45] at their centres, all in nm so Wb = 0.02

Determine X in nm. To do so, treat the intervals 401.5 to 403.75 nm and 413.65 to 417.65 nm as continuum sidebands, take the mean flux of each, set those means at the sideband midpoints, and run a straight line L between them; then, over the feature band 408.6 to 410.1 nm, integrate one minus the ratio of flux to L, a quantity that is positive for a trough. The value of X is 0.12 nm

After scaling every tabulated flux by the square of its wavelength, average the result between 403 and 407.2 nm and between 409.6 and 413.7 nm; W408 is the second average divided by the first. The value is 0.9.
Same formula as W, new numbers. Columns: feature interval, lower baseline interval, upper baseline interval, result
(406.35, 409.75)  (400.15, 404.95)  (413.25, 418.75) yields 0.23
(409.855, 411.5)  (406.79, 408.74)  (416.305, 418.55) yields 0.17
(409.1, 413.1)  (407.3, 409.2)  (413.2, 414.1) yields 0.29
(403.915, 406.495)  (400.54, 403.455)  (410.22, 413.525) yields -0.21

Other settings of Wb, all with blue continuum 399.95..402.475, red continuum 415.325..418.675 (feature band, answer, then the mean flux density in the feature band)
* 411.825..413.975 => 0.02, 10.2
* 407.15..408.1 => 0.08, 9.72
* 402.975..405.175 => -0.06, 11.1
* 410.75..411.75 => 0.06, 9.86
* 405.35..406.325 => -0.09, 11.4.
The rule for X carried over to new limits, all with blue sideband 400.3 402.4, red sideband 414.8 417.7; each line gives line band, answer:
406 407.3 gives 0.02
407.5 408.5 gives 0.02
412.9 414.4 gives 0.00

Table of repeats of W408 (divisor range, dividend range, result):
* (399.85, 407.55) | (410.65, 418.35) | 1.01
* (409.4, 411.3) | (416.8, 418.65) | 1.24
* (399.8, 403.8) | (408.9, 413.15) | 0.95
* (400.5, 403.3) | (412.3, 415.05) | 1.04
